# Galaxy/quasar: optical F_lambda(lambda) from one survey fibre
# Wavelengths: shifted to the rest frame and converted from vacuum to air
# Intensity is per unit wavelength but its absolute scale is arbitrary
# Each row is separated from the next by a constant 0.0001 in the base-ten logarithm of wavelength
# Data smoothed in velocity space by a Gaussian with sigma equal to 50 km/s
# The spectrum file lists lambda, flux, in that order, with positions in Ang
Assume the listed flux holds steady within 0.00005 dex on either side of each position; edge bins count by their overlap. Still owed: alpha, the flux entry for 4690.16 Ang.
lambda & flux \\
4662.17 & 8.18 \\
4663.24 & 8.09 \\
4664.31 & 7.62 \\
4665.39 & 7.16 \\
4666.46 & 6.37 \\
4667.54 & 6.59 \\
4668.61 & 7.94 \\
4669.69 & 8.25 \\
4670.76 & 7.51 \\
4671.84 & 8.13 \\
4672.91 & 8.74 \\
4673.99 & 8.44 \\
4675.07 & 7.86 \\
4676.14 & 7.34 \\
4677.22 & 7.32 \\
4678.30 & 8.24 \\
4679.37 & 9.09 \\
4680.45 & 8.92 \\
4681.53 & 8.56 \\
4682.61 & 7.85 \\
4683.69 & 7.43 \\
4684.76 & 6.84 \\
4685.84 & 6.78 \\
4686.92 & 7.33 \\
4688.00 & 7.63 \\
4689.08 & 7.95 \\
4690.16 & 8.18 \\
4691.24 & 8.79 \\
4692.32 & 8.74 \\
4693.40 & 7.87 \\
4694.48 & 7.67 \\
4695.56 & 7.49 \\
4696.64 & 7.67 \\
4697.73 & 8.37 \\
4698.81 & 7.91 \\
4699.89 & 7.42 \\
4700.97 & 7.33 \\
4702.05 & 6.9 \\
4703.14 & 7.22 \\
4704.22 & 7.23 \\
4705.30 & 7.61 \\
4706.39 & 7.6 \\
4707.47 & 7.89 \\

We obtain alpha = 8.18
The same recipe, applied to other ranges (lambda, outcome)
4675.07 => 7.86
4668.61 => 7.94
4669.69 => 8.25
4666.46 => 6.37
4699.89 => 7.42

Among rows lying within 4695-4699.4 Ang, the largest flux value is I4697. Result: 8.37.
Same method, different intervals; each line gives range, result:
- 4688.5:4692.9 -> 8.79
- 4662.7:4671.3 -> 8.25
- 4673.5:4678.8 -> 8.44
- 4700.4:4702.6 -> 7.33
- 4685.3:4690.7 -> 8.18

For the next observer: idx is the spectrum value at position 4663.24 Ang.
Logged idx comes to 8.09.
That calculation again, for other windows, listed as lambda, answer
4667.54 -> 6.59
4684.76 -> 6.84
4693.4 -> 7.87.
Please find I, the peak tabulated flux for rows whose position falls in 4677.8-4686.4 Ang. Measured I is 9.09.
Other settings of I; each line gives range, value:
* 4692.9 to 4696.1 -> 7.87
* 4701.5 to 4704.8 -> 7.23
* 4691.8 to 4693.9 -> 8.74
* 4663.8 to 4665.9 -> 7.62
